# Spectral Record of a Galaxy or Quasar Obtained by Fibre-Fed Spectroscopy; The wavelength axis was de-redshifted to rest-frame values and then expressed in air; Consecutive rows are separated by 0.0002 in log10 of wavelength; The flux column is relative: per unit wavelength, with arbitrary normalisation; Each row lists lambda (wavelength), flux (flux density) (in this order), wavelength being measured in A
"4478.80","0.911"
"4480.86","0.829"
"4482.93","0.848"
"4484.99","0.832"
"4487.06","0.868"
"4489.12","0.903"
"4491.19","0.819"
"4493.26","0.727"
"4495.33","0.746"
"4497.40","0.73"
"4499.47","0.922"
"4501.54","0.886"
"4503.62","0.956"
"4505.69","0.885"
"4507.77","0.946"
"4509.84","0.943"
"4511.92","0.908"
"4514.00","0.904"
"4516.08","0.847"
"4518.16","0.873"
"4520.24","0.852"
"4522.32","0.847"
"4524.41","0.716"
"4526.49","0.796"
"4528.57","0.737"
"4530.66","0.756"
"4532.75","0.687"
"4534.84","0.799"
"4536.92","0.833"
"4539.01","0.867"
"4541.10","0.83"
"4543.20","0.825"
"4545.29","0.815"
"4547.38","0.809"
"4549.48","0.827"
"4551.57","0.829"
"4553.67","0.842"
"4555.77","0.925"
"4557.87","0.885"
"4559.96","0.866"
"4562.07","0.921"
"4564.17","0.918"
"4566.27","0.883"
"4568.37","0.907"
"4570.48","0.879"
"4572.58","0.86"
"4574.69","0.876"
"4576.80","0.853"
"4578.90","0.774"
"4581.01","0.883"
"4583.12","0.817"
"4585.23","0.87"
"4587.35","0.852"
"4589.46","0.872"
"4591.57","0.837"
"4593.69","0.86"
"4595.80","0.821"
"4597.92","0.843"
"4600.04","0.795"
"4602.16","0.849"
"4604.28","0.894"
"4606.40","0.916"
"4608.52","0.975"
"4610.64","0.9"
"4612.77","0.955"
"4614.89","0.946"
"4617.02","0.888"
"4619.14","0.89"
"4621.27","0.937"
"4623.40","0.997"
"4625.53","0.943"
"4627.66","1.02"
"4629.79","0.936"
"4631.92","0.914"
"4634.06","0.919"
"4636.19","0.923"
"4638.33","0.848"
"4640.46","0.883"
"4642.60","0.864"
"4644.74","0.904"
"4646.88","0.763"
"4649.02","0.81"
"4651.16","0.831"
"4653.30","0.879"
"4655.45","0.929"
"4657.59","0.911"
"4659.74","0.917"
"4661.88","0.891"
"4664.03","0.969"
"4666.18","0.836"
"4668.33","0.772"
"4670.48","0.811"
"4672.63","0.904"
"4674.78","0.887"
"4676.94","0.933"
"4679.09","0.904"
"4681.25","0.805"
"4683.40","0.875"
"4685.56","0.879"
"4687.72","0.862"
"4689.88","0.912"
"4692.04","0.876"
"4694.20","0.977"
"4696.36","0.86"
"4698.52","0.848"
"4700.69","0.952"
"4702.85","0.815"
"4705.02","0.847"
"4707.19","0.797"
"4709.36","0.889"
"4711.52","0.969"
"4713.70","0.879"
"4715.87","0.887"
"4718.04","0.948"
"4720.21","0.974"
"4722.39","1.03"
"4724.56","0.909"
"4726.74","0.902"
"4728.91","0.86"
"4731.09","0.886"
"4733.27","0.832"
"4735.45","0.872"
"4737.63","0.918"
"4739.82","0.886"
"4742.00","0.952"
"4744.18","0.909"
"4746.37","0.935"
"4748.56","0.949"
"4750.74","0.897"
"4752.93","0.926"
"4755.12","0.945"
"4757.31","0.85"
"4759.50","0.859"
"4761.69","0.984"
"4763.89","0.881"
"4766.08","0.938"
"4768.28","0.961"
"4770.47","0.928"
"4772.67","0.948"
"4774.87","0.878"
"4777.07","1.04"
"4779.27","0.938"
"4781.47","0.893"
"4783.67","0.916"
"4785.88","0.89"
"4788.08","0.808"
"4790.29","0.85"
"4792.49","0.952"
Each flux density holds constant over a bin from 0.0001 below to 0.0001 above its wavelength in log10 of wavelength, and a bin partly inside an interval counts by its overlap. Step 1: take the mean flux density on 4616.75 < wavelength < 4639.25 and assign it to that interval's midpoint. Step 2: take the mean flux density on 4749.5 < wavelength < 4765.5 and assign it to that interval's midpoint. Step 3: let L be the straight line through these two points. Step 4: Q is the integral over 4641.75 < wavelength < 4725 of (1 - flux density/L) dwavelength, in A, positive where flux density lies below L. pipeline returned 3.26 A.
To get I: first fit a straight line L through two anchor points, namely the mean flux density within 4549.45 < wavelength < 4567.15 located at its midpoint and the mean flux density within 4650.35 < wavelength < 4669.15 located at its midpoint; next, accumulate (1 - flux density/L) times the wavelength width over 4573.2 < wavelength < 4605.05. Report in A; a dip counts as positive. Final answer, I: 1.3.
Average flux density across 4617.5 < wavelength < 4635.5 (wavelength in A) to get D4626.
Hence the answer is 0.943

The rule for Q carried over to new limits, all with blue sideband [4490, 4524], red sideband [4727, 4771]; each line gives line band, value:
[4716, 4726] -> -0.6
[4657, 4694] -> 0.5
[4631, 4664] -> 0.2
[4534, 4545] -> 0.5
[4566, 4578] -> 0.0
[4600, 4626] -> -1.1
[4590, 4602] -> 0.6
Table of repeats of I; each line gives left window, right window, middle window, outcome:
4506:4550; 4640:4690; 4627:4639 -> -0.90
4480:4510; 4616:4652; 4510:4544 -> 1.71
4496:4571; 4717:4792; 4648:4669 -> 0.24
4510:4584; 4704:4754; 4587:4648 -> -1.94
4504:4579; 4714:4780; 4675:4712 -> 0.85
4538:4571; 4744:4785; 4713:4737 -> 0.15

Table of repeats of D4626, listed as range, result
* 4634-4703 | 0.878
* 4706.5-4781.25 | 0.917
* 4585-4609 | 0.862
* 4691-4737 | 0.896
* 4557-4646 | 0.89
